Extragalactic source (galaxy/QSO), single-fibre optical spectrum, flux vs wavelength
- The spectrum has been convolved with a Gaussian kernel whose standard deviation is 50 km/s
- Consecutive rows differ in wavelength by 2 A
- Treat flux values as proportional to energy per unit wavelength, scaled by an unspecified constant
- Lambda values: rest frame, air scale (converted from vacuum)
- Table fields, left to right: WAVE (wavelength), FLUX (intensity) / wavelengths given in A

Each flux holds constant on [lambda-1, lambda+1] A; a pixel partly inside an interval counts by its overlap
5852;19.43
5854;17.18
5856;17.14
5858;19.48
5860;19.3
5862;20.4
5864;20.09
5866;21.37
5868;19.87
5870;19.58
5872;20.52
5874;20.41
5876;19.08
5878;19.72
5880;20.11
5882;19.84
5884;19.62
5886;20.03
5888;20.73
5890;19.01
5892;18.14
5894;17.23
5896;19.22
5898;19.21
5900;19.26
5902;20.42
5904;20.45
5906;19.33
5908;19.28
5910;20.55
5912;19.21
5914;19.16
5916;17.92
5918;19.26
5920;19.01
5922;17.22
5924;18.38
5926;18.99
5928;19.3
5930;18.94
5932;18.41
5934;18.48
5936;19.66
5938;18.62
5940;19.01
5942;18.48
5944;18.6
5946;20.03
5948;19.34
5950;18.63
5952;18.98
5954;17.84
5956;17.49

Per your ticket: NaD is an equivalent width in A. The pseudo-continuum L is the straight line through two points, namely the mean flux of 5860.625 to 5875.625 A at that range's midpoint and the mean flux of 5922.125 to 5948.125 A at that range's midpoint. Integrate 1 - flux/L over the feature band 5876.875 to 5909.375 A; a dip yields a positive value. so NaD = 0.4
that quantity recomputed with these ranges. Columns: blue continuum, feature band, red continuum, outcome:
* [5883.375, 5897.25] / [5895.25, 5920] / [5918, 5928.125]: -0.8 A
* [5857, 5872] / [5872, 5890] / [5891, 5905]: -0.3 A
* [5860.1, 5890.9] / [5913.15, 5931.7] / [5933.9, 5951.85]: 0.6 A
